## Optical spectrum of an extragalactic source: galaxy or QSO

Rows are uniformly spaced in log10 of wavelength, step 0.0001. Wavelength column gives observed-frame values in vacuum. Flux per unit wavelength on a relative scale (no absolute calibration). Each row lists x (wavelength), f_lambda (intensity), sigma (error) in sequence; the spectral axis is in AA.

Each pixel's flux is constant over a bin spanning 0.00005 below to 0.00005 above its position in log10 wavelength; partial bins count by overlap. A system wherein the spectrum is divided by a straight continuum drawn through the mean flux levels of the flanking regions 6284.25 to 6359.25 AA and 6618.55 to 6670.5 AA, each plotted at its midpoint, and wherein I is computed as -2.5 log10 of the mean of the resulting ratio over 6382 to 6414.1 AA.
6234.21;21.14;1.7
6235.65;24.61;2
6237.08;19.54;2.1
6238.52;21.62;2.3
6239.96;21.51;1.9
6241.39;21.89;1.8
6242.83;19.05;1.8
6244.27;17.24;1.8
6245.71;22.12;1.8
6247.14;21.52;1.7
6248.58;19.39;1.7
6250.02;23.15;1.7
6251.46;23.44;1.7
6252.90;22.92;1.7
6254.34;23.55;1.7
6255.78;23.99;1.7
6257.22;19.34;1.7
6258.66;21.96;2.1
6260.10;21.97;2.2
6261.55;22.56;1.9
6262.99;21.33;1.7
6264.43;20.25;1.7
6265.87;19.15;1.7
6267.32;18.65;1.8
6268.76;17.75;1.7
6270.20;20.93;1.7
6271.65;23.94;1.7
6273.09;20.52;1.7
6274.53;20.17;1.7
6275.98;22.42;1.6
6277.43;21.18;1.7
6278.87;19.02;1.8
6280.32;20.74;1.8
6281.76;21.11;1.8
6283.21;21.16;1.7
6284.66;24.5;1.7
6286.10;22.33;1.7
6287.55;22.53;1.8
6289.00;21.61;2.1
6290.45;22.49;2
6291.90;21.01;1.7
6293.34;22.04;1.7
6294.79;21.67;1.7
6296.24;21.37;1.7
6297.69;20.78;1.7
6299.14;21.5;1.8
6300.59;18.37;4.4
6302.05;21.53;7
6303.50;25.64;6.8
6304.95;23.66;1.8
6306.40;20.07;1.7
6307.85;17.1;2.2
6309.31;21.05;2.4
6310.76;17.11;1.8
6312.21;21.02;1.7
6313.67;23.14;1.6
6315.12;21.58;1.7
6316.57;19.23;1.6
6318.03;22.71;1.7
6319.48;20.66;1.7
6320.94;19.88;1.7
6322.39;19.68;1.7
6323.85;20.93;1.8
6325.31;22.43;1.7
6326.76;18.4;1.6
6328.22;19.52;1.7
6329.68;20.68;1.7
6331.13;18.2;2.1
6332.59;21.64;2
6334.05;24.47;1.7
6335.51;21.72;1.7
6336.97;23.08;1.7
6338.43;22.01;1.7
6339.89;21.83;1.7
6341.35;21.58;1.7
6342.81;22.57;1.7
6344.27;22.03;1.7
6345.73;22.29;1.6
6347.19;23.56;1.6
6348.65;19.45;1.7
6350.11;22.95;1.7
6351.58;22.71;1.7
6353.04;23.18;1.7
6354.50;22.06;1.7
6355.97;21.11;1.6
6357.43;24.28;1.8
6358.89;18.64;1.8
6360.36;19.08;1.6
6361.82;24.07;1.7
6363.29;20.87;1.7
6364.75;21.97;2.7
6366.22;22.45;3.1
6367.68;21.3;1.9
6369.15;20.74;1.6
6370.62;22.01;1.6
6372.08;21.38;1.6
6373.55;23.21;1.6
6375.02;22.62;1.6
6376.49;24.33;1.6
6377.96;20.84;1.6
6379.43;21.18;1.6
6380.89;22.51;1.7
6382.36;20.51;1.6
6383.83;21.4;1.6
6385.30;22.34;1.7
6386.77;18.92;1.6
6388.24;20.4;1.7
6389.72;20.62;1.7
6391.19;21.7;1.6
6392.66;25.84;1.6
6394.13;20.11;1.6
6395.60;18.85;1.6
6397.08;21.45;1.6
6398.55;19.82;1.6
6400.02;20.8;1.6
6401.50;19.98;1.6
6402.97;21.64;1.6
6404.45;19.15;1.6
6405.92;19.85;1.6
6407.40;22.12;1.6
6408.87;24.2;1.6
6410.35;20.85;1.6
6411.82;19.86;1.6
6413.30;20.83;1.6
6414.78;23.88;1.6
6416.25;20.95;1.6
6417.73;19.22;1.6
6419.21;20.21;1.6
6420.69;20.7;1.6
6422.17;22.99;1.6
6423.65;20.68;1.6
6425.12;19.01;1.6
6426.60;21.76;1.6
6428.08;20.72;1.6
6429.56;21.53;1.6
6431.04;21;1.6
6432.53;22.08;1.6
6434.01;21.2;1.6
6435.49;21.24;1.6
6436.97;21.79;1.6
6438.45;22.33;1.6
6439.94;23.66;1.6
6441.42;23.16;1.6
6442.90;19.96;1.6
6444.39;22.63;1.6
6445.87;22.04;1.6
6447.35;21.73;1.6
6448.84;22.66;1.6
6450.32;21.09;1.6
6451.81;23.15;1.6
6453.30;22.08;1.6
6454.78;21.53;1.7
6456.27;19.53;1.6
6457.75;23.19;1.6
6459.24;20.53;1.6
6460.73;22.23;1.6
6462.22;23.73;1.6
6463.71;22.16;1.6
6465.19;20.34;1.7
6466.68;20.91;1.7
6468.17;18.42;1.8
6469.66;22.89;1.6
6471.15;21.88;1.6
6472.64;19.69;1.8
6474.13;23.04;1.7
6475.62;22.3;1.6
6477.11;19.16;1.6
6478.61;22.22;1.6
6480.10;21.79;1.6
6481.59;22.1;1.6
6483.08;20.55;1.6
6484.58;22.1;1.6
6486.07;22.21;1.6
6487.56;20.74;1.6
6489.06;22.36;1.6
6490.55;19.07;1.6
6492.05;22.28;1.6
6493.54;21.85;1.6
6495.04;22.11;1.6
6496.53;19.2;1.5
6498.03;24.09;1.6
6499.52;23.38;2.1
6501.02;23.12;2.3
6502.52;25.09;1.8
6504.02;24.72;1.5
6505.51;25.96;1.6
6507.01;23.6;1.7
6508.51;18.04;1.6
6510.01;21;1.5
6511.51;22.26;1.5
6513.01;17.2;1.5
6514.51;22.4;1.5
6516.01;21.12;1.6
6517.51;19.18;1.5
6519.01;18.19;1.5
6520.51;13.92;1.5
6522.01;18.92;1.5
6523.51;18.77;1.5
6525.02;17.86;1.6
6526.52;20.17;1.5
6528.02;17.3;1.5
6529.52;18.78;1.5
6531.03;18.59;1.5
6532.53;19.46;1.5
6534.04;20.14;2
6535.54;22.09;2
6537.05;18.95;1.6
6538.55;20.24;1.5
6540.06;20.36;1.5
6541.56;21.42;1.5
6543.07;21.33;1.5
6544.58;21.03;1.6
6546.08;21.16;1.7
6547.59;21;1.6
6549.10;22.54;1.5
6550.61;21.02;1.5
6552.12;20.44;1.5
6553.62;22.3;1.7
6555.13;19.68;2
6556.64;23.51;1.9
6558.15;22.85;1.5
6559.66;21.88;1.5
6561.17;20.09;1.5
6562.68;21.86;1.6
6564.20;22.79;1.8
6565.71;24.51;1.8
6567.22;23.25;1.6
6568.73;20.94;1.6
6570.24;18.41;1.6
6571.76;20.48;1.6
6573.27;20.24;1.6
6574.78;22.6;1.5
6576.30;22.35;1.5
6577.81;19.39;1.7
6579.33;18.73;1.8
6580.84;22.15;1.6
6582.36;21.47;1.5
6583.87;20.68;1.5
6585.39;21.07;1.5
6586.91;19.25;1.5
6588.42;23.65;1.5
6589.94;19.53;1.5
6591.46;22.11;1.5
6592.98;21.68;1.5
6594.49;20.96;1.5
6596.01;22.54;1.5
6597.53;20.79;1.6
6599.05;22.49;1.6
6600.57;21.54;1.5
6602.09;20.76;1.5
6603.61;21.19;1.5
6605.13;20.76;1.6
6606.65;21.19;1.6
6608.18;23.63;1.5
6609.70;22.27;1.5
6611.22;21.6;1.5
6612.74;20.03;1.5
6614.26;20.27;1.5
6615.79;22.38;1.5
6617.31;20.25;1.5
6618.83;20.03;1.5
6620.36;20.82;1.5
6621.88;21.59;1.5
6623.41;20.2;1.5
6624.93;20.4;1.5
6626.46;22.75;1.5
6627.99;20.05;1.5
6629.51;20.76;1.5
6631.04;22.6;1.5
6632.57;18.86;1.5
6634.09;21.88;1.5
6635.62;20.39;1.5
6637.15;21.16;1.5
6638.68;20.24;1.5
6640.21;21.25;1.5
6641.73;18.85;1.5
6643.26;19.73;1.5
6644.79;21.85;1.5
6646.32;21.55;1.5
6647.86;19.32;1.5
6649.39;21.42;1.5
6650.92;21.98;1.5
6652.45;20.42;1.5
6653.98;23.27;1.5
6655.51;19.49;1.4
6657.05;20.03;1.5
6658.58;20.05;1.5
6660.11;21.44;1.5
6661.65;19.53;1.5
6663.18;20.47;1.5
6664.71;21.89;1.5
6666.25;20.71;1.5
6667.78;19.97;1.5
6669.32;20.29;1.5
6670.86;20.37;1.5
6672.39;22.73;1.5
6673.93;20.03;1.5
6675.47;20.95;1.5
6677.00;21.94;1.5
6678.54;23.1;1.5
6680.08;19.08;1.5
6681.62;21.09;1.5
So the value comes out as 0.02 mag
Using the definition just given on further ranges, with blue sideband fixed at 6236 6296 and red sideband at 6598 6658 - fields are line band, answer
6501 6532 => 0.05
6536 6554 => 0.00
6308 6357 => 0.00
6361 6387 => -0.03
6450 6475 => -0.02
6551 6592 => -0.01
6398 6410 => 0.01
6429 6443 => -0.04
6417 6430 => 0.02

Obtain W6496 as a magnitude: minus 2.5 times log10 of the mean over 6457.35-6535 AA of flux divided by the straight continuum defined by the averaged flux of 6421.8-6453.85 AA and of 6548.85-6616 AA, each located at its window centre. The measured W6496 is 0.03 mag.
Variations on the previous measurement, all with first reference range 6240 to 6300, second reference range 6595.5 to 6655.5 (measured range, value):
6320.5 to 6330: 0.06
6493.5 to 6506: -0.10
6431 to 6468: -0.03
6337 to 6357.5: -0.05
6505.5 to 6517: 0.00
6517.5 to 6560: 0.05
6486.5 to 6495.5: -0.01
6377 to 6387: 0.00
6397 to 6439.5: 0.01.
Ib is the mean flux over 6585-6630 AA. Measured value 21.2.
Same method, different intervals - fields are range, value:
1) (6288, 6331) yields 20.9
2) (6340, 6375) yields 21.9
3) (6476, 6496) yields 21.4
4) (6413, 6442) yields 21.4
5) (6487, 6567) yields 21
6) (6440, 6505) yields 21.9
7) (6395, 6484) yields 21.4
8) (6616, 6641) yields 20.9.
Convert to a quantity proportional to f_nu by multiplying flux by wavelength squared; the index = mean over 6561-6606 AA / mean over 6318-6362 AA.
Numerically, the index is 1.07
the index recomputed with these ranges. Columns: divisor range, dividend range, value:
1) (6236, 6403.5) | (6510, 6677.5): 1.06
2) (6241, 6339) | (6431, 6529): 1.07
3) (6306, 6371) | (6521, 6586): 1.04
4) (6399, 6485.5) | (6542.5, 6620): 1.04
